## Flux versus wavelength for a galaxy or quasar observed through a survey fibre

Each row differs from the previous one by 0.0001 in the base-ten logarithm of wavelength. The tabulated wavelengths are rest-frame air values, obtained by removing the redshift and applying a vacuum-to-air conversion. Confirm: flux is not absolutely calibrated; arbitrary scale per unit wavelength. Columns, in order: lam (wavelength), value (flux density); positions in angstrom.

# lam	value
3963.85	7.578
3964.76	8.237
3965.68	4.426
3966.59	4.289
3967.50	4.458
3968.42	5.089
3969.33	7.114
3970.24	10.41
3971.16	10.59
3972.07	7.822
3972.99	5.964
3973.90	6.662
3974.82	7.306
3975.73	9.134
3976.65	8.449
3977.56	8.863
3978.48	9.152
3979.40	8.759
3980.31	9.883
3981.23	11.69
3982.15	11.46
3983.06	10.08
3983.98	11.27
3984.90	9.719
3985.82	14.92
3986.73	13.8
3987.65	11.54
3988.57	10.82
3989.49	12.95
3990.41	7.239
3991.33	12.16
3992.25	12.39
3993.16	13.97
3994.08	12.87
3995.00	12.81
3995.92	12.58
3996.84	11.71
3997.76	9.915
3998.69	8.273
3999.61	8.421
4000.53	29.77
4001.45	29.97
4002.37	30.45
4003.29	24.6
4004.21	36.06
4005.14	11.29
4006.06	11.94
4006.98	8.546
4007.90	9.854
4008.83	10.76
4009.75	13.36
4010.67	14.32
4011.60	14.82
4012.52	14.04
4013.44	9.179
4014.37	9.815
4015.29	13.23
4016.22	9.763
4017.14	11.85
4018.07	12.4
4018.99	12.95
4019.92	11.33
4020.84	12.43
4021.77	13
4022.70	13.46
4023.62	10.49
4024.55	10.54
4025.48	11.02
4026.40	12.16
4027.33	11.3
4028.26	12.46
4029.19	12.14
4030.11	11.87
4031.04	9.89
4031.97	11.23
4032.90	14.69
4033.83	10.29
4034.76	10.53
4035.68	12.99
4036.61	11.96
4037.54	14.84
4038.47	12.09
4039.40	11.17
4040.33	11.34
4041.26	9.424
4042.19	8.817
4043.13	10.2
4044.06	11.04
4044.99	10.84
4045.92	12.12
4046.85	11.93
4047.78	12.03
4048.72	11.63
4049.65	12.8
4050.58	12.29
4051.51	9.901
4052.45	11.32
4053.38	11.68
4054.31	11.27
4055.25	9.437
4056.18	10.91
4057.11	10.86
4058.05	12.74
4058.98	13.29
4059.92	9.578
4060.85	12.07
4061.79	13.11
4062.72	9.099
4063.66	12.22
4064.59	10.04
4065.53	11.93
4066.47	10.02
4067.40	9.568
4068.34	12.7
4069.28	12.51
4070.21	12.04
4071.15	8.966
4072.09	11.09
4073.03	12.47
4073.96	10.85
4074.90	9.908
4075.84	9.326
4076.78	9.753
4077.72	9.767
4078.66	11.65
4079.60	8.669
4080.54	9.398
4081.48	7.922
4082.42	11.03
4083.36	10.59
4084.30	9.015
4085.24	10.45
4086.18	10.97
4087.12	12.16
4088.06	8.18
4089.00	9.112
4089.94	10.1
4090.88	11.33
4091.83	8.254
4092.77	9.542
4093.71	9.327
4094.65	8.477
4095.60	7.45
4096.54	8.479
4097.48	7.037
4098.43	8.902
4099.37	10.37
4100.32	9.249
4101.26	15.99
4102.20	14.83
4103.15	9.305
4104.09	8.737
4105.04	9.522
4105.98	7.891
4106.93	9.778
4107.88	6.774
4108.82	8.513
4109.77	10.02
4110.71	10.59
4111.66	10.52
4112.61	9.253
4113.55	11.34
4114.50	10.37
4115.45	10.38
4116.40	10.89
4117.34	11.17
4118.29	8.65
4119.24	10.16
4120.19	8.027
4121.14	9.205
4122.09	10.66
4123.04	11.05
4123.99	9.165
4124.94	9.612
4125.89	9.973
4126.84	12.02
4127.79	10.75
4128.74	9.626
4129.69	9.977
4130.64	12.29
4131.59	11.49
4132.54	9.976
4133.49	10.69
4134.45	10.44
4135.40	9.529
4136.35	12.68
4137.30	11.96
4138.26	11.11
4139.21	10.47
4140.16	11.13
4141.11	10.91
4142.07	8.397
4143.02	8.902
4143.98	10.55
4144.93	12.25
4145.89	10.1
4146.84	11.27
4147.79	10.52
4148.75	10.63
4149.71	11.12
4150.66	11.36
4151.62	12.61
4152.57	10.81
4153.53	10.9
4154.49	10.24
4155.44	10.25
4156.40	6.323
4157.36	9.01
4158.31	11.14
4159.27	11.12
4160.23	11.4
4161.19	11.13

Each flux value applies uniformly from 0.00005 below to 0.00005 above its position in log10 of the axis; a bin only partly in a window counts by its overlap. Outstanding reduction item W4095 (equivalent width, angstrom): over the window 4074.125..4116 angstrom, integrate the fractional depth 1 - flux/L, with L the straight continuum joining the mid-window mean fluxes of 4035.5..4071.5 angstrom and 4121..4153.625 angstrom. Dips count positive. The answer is 4.70 angstrom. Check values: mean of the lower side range 11.3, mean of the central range 9.79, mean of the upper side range 10.7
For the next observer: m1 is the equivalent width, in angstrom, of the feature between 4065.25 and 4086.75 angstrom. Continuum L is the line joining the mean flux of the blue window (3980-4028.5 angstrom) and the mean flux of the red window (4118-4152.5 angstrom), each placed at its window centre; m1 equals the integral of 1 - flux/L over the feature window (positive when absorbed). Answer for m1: 2.5 angstrom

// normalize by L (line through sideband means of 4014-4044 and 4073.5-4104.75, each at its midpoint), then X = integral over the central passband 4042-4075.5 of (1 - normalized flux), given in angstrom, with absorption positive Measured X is -1.5 angstrom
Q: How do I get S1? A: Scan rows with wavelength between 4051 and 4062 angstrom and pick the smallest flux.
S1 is 9.437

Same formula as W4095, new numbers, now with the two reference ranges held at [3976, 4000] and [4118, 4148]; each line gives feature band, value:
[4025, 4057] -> -1.99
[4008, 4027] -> -1.98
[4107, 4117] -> 0.60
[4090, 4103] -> 0.78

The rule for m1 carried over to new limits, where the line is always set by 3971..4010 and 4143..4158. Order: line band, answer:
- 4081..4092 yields 1.39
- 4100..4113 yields 1.22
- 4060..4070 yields 0.38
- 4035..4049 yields 0.68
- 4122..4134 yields 0.28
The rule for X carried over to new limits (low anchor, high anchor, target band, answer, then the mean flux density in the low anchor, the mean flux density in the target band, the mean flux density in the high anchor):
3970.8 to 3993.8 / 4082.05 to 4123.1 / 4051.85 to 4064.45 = -1.6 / 10.3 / 11.3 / 9.84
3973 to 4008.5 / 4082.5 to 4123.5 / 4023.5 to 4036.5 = 0.4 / 13.1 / 11.6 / 9.84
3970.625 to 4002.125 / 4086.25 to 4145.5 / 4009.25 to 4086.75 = -2.7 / 11.7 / 11.3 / 10.1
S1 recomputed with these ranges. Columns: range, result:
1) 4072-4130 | 6.774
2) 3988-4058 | 7.239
